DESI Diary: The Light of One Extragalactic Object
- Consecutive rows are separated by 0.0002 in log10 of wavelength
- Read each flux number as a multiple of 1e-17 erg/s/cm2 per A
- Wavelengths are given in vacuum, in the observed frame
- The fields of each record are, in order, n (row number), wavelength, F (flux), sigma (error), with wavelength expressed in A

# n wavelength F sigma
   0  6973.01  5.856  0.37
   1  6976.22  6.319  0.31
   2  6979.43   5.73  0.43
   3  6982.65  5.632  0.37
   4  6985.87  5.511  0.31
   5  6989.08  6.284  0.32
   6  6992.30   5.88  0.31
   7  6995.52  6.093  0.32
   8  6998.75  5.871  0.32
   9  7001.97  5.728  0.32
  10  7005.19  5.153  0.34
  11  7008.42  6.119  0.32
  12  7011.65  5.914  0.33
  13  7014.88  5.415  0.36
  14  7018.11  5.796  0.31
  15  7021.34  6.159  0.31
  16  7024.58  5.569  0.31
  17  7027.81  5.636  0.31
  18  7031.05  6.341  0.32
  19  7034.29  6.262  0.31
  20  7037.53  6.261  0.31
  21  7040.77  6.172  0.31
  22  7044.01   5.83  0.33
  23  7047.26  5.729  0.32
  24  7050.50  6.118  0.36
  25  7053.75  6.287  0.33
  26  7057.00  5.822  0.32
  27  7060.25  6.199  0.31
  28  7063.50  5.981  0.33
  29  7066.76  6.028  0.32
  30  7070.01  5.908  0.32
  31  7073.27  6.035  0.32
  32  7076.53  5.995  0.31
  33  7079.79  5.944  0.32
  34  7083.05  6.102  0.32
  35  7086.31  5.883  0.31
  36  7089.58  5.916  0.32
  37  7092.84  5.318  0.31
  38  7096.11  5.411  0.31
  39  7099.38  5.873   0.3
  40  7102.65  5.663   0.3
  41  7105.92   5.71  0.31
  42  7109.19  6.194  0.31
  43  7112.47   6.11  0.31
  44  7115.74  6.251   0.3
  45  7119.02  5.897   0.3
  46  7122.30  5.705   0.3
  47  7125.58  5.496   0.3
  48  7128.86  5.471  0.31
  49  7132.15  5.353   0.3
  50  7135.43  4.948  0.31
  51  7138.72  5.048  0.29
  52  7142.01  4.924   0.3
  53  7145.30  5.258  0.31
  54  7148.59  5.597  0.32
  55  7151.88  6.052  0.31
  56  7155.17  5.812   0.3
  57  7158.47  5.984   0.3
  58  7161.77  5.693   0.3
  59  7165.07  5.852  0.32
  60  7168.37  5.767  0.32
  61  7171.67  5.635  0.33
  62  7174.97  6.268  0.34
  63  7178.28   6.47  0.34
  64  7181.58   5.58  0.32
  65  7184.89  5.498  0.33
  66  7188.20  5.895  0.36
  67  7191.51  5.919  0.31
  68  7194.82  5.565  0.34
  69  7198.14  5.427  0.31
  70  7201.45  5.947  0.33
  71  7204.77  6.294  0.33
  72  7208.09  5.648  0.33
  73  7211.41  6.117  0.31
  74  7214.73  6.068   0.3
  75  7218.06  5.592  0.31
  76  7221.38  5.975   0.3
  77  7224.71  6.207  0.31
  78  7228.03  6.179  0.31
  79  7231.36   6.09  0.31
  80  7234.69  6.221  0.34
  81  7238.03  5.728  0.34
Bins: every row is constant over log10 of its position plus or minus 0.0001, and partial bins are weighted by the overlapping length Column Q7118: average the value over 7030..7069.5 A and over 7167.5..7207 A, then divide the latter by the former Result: 1.0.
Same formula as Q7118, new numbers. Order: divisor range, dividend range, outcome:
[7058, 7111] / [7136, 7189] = 0.97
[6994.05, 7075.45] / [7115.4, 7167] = 0.94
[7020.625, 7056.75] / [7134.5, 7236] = 0.96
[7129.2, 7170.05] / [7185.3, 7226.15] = 1.06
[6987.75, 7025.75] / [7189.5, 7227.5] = 1.01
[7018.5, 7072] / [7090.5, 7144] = 0.93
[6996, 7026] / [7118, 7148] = 0.93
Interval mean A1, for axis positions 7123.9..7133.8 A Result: 5.44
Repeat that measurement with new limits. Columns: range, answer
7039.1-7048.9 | 5.92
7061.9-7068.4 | 6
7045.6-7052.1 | 5.92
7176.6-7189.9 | 5.86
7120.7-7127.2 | 5.6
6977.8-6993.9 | 5.81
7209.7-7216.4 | 6.08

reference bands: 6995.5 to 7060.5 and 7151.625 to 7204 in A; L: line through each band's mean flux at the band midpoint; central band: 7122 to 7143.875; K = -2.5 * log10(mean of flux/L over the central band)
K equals 0.120 mag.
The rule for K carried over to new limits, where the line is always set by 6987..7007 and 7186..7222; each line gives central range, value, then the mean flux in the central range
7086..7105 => 0.03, 5.66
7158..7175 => 0.00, 5.82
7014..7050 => -0.02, 5.94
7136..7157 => 0.08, 5.43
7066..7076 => -0.03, 5.99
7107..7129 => -0.01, 5.9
